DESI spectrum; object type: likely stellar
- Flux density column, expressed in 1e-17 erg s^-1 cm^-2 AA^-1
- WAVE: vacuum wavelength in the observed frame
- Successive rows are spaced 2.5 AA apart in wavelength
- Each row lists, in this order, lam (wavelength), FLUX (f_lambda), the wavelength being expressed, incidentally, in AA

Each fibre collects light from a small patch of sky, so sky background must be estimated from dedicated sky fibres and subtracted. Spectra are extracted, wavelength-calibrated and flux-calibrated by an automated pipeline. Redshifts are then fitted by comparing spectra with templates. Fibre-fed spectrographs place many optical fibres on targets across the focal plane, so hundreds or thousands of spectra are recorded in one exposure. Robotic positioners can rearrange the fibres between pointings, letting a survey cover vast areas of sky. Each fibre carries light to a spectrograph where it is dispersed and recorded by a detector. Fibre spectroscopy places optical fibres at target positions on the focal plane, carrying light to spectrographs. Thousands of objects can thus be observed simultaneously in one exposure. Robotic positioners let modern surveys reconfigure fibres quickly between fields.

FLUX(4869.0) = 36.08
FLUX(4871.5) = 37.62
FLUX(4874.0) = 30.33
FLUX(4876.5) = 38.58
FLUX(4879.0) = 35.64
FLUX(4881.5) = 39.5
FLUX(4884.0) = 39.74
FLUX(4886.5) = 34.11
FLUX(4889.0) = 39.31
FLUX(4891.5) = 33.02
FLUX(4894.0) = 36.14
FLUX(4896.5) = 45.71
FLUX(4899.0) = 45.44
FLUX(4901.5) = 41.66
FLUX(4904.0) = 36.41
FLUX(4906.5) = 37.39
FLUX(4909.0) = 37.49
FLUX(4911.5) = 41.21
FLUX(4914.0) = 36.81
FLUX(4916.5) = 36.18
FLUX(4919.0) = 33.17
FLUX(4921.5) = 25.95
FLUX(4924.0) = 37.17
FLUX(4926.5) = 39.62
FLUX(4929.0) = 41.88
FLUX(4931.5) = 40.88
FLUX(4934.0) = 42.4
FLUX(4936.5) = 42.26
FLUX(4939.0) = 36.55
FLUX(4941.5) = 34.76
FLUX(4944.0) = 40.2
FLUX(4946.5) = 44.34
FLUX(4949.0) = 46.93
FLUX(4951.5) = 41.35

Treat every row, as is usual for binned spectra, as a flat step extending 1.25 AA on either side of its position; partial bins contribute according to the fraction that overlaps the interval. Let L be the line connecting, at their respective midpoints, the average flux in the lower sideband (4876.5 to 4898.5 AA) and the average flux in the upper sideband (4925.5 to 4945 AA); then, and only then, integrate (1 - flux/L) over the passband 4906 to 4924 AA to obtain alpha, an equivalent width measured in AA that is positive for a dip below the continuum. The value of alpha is 1.7 AA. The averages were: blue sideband 38.2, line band 35.5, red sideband 39.8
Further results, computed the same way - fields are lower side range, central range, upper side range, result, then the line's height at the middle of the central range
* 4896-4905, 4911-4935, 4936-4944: 1.4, 39.7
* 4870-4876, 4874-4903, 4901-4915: -1.8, 36.3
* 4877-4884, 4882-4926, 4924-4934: 1.9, 39.3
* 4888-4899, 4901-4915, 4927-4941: 0.5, 39.7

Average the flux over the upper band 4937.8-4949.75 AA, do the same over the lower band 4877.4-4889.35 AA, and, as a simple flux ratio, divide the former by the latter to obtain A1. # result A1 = 1.07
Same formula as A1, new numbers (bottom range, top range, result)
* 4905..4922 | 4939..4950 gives 1.14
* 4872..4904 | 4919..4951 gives 1.03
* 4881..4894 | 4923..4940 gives 1.09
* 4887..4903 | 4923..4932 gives 1.00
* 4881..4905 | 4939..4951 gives 1.05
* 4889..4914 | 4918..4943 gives 0.96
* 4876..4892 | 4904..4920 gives 0.99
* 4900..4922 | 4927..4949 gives 1.11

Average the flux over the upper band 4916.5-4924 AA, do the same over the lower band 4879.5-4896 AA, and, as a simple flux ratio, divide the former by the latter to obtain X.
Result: 0.86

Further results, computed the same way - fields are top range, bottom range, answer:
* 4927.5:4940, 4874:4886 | 1.10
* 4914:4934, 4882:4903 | 0.94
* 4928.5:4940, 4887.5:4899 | 1.04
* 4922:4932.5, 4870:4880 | 1.09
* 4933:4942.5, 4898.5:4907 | 0.97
